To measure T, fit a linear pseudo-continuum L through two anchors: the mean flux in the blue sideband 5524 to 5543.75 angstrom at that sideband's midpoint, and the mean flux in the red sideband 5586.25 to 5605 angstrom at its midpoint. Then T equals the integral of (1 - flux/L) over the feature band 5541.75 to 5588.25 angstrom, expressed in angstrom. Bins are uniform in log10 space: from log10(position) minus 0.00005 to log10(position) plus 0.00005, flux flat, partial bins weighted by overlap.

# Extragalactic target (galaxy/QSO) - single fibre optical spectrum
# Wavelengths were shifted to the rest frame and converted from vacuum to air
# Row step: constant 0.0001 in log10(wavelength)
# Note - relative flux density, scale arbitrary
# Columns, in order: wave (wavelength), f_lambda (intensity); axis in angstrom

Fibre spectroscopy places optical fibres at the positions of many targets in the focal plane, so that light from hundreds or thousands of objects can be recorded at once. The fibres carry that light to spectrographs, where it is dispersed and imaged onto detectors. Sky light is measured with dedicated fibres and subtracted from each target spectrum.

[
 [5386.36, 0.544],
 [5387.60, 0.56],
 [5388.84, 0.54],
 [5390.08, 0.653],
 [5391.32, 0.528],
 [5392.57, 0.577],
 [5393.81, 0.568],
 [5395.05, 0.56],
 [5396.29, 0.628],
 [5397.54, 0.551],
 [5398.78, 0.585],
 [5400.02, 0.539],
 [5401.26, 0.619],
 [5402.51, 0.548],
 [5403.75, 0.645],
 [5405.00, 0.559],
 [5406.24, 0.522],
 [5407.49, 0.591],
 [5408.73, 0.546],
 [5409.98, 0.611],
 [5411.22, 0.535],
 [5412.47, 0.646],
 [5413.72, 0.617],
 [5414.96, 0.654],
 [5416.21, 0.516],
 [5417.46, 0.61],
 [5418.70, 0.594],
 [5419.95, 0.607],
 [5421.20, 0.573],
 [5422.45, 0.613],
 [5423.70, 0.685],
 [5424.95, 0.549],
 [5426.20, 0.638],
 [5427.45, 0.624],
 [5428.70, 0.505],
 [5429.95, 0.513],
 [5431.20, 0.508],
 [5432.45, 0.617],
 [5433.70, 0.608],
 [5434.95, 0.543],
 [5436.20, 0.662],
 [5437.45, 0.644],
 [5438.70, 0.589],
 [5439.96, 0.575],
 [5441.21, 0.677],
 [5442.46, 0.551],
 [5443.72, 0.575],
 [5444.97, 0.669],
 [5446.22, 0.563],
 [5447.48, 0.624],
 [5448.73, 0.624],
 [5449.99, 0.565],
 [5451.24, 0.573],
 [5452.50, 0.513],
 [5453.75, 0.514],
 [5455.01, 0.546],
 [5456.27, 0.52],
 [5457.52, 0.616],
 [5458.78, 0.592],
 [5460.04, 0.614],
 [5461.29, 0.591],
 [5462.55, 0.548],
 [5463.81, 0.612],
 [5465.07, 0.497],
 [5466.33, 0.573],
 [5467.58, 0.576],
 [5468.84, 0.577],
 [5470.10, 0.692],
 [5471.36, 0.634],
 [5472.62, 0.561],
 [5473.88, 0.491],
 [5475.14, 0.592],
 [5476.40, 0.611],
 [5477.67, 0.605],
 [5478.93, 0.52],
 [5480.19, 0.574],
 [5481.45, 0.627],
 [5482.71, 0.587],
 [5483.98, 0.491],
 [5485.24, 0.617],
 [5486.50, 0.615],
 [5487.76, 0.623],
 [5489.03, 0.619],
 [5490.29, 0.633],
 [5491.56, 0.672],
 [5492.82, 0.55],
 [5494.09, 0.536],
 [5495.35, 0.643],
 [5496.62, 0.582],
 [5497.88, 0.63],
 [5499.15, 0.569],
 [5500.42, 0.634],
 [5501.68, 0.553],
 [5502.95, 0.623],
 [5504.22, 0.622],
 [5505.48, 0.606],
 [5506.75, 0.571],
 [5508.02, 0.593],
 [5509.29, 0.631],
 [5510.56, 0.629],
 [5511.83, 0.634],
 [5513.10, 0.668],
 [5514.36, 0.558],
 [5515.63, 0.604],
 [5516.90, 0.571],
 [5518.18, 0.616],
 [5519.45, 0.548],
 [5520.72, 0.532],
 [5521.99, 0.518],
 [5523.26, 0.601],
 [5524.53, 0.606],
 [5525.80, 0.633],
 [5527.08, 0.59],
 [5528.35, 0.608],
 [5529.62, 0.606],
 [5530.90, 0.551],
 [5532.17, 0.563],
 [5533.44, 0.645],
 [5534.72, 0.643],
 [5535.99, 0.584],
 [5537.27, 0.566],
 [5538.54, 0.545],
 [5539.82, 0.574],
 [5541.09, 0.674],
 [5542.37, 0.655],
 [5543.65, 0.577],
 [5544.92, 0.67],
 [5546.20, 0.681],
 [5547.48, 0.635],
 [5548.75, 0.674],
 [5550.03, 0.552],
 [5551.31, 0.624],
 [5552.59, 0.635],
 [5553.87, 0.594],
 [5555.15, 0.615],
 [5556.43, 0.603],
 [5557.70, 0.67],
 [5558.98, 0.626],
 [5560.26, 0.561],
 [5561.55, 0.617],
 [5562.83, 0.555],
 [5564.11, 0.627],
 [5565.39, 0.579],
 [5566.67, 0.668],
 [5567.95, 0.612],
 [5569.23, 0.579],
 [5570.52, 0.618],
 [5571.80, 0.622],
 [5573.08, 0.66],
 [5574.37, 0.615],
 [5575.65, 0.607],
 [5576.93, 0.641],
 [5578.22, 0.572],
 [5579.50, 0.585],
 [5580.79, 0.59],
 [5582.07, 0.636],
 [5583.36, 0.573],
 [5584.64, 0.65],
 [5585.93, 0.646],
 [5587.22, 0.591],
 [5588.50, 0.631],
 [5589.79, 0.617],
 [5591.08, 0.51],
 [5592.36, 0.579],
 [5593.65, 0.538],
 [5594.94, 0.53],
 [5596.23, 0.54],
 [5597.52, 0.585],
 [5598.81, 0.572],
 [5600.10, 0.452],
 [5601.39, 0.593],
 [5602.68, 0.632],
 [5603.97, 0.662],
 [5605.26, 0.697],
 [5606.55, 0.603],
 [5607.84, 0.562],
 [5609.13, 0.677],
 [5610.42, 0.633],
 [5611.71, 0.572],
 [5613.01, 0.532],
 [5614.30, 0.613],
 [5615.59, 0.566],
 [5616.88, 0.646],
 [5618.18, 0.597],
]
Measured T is -2.2 angstrom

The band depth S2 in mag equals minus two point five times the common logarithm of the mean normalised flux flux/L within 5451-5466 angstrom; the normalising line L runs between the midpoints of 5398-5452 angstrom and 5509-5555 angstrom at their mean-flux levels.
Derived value 0.06 mag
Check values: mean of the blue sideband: 0.591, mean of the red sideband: 0.605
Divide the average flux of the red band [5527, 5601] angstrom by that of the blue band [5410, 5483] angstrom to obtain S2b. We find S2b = 1.03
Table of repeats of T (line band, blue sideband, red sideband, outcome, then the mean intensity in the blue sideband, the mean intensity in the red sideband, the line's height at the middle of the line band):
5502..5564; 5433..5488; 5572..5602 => -1.94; 0.586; 0.588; 0.587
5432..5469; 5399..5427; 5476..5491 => 0.48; 0.592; 0.593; 0.593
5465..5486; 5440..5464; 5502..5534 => 0.26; 0.583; 0.597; 0.588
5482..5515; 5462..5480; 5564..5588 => -0.91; 0.578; 0.614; 0.587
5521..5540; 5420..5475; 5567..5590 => 0.48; 0.585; 0.614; 0.603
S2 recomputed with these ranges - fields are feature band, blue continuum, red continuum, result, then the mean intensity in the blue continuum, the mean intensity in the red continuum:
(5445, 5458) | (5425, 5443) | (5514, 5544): 0.04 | 0.589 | 0.591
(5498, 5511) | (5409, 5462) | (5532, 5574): 0.00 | 0.589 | 0.616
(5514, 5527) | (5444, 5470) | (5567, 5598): 0.02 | 0.578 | 0.598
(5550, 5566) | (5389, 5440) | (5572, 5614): -0.02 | 0.586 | 0.597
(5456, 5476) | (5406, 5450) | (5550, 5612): 0.03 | 0.594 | 0.603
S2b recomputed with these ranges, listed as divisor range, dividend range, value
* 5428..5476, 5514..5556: 1.04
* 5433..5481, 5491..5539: 1.02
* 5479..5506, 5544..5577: 1.04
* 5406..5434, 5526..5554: 1.04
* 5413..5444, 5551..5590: 1.03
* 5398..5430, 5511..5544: 1.01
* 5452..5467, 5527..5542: 1.06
